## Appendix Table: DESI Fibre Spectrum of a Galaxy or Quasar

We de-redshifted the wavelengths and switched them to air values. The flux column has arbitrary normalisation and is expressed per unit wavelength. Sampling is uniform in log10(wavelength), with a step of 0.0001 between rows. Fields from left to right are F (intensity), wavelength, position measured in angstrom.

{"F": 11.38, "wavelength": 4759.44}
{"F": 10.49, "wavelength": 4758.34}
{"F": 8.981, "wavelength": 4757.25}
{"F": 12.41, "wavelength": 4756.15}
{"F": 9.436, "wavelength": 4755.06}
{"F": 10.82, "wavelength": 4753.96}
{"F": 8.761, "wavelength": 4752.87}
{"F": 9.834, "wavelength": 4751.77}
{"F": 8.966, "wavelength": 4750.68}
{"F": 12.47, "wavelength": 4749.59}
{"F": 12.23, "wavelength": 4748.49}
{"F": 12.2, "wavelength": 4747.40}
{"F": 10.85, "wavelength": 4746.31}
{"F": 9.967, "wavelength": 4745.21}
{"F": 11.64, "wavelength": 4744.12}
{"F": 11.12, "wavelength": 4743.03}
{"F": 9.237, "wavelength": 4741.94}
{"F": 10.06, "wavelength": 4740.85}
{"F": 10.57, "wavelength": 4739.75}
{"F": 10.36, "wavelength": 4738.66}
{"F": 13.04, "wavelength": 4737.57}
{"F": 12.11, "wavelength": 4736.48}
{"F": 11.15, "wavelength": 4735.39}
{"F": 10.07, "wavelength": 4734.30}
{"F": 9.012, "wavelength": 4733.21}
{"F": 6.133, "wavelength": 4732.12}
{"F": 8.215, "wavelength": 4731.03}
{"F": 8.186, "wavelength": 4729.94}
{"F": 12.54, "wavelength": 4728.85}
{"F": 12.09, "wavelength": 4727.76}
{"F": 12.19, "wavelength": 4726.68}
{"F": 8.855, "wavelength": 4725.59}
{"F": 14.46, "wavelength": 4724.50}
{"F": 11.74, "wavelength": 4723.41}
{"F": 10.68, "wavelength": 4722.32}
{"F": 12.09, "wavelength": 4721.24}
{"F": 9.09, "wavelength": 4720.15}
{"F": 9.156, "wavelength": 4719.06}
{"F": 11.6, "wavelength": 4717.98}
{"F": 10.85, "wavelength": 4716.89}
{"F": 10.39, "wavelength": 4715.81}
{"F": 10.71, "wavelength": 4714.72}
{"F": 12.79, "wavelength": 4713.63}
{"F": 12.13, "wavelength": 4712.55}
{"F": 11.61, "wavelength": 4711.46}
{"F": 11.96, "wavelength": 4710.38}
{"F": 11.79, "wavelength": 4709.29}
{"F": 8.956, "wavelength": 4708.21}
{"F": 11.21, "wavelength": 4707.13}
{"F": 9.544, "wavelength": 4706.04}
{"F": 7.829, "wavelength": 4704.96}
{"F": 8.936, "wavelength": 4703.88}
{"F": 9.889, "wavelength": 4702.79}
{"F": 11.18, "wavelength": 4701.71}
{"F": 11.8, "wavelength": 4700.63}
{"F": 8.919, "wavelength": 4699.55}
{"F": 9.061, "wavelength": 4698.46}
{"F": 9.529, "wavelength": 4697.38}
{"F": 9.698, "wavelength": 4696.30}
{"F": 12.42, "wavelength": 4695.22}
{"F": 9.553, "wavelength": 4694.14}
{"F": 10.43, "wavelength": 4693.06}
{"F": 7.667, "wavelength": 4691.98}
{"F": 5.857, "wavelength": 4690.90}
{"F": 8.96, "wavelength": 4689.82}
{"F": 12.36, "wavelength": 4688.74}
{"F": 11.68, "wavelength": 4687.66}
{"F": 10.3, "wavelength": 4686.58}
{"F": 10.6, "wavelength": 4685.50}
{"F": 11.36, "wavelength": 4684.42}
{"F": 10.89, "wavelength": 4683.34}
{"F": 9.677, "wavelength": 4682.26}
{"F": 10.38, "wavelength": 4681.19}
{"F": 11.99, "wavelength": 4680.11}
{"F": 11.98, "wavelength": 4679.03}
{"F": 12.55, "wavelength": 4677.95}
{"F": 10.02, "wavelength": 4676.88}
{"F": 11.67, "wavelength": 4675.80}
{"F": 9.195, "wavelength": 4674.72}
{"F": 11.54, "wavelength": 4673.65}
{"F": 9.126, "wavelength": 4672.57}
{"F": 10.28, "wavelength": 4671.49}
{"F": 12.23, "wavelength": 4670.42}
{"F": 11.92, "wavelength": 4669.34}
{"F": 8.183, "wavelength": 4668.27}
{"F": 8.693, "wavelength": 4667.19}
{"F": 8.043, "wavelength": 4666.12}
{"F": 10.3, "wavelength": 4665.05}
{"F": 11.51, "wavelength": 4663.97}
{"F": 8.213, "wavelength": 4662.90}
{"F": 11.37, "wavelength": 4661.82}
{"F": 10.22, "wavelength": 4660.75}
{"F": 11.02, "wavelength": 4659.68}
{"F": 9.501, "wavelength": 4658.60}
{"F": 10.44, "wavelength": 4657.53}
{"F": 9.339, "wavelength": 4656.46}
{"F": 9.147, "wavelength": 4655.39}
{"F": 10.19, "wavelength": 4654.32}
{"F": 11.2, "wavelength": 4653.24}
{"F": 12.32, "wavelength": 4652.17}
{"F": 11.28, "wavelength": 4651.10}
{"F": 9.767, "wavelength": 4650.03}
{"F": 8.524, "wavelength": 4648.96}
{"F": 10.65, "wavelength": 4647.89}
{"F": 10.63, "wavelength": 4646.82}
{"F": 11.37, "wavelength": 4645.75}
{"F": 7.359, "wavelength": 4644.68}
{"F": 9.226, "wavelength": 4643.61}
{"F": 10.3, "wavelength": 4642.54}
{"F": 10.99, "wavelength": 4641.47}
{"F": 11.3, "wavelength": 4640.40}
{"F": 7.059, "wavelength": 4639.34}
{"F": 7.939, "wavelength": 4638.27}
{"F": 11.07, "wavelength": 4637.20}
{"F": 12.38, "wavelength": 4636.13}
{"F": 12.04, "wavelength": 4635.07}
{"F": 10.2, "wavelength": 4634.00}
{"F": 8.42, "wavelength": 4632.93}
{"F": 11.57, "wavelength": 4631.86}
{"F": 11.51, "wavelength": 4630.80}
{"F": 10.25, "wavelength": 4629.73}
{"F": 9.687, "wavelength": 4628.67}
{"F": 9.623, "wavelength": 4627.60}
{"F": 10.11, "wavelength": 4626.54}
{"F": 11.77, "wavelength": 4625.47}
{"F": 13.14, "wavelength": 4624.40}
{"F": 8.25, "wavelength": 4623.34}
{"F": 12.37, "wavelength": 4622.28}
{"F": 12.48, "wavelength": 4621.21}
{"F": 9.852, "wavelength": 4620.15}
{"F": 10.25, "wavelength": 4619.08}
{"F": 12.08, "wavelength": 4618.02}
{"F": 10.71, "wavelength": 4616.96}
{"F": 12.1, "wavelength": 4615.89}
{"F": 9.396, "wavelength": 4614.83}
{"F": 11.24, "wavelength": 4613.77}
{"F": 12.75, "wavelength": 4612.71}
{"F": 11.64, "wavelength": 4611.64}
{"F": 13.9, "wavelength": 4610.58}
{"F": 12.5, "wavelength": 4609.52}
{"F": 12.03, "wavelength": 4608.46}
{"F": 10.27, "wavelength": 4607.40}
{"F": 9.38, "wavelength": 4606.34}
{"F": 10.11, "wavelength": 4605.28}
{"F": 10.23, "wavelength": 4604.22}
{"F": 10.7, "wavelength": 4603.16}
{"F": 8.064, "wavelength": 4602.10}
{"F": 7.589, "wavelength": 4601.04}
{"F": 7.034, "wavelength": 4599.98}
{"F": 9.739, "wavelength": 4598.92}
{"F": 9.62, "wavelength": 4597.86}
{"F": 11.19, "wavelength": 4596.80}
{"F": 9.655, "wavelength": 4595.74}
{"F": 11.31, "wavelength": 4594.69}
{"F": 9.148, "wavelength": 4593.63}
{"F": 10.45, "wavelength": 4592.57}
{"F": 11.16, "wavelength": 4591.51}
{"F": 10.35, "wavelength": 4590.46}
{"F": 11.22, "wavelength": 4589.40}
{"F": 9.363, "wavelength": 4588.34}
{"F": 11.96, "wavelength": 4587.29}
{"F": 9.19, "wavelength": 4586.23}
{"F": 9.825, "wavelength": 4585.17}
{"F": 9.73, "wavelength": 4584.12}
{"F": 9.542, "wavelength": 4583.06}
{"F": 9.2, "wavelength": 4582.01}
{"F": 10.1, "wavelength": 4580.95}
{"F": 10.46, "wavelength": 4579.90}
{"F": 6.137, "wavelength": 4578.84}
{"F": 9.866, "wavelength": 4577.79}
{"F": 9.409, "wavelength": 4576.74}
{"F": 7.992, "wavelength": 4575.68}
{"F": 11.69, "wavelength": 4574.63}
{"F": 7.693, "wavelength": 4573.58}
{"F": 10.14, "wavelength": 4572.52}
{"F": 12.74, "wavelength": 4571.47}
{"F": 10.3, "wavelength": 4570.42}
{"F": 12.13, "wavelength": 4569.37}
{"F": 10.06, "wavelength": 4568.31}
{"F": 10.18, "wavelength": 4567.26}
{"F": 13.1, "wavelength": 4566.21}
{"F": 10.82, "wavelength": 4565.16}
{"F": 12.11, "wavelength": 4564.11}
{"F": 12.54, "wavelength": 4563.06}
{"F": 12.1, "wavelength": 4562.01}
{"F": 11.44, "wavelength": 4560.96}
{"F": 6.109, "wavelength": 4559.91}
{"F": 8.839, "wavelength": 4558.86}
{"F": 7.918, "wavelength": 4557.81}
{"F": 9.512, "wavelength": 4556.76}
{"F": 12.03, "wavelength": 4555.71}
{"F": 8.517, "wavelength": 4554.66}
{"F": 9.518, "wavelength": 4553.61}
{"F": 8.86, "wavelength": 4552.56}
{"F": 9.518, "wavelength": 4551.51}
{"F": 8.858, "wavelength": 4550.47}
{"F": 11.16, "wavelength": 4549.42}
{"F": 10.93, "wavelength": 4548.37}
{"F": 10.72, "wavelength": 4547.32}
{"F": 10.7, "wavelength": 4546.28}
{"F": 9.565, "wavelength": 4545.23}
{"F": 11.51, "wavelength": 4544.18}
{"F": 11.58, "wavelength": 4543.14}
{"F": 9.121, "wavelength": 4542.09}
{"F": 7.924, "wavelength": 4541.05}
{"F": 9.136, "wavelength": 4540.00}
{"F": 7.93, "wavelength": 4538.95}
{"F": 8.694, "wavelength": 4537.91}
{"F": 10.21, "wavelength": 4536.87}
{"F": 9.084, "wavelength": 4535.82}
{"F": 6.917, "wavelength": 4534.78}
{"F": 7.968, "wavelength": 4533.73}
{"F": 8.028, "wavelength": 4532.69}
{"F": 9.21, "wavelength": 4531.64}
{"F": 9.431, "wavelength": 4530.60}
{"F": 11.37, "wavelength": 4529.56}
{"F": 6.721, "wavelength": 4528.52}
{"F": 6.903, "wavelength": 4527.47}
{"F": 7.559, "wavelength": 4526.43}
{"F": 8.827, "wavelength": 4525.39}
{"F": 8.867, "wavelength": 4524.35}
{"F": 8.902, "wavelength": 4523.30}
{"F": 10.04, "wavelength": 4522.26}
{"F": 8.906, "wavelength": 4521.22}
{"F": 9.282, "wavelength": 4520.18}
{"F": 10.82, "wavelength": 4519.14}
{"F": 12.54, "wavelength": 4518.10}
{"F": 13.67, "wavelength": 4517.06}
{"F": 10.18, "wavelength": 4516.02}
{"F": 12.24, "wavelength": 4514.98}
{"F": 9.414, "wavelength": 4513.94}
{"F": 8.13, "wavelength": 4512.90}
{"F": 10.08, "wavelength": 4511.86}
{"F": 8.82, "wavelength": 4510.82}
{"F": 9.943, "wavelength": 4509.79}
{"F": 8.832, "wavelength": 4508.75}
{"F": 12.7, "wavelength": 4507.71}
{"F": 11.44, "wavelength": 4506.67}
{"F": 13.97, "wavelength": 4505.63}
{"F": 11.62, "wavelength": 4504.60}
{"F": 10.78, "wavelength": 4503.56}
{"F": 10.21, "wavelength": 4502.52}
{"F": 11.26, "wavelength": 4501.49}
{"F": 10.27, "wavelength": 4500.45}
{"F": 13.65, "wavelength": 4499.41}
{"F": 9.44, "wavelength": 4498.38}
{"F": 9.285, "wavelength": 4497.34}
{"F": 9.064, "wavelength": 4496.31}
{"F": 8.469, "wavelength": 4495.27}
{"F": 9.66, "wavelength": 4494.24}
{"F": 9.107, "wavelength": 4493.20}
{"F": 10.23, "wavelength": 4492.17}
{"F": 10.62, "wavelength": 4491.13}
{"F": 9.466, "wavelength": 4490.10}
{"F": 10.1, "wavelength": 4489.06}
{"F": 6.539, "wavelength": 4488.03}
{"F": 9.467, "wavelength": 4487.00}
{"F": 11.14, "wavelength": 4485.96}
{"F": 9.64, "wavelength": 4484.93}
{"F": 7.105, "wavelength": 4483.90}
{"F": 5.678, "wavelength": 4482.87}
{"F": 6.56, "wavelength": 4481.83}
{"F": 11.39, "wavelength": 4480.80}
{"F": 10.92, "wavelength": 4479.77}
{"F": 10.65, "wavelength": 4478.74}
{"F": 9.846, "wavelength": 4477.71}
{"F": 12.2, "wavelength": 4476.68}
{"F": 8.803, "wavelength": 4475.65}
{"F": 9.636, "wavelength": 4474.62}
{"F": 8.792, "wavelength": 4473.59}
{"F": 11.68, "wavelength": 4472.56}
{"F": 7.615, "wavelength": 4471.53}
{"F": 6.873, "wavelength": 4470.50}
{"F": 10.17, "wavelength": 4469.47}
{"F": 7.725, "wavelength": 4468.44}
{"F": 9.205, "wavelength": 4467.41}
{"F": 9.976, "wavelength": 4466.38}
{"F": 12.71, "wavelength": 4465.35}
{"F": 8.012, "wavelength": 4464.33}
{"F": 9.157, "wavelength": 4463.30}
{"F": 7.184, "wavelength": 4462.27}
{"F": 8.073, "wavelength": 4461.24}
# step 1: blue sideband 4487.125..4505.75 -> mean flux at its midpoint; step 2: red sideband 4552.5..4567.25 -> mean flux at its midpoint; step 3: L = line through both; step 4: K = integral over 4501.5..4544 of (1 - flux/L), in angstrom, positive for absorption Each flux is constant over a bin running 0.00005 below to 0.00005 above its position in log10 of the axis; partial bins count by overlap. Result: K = 1.9 angstrom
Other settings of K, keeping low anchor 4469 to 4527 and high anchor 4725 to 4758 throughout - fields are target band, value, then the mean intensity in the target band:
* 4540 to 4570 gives -0.69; 10.2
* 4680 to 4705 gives 0.70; 10.1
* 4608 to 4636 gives -2.73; 11.2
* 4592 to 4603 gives 0.74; 9.43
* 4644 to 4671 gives 0.33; 10.1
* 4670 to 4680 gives -0.67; 11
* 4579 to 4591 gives 0.14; 9.97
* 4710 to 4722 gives -0.82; 11.1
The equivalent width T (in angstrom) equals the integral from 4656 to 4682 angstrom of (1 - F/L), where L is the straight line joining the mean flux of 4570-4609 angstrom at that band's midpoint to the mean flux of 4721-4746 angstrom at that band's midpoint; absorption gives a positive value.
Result -0.3 angstrom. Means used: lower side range 9.85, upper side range 10.7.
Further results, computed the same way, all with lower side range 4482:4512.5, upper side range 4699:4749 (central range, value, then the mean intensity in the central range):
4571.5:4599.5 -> 0.8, 9.9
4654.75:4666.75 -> 0.6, 9.92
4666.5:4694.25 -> 0.5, 10.3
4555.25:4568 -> -0.5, 10.5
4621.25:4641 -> -0.3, 10.5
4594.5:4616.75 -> -0.5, 10.5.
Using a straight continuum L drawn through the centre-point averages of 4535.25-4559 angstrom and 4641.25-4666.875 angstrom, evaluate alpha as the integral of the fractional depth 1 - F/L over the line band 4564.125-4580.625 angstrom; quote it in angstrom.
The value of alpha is -0.8 angstrom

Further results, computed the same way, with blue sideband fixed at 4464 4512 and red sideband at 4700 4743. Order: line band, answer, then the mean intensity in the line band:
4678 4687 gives -0.4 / 11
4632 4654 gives 0.3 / 10.2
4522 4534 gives 1.6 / 8.64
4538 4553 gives 0.3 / 9.8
